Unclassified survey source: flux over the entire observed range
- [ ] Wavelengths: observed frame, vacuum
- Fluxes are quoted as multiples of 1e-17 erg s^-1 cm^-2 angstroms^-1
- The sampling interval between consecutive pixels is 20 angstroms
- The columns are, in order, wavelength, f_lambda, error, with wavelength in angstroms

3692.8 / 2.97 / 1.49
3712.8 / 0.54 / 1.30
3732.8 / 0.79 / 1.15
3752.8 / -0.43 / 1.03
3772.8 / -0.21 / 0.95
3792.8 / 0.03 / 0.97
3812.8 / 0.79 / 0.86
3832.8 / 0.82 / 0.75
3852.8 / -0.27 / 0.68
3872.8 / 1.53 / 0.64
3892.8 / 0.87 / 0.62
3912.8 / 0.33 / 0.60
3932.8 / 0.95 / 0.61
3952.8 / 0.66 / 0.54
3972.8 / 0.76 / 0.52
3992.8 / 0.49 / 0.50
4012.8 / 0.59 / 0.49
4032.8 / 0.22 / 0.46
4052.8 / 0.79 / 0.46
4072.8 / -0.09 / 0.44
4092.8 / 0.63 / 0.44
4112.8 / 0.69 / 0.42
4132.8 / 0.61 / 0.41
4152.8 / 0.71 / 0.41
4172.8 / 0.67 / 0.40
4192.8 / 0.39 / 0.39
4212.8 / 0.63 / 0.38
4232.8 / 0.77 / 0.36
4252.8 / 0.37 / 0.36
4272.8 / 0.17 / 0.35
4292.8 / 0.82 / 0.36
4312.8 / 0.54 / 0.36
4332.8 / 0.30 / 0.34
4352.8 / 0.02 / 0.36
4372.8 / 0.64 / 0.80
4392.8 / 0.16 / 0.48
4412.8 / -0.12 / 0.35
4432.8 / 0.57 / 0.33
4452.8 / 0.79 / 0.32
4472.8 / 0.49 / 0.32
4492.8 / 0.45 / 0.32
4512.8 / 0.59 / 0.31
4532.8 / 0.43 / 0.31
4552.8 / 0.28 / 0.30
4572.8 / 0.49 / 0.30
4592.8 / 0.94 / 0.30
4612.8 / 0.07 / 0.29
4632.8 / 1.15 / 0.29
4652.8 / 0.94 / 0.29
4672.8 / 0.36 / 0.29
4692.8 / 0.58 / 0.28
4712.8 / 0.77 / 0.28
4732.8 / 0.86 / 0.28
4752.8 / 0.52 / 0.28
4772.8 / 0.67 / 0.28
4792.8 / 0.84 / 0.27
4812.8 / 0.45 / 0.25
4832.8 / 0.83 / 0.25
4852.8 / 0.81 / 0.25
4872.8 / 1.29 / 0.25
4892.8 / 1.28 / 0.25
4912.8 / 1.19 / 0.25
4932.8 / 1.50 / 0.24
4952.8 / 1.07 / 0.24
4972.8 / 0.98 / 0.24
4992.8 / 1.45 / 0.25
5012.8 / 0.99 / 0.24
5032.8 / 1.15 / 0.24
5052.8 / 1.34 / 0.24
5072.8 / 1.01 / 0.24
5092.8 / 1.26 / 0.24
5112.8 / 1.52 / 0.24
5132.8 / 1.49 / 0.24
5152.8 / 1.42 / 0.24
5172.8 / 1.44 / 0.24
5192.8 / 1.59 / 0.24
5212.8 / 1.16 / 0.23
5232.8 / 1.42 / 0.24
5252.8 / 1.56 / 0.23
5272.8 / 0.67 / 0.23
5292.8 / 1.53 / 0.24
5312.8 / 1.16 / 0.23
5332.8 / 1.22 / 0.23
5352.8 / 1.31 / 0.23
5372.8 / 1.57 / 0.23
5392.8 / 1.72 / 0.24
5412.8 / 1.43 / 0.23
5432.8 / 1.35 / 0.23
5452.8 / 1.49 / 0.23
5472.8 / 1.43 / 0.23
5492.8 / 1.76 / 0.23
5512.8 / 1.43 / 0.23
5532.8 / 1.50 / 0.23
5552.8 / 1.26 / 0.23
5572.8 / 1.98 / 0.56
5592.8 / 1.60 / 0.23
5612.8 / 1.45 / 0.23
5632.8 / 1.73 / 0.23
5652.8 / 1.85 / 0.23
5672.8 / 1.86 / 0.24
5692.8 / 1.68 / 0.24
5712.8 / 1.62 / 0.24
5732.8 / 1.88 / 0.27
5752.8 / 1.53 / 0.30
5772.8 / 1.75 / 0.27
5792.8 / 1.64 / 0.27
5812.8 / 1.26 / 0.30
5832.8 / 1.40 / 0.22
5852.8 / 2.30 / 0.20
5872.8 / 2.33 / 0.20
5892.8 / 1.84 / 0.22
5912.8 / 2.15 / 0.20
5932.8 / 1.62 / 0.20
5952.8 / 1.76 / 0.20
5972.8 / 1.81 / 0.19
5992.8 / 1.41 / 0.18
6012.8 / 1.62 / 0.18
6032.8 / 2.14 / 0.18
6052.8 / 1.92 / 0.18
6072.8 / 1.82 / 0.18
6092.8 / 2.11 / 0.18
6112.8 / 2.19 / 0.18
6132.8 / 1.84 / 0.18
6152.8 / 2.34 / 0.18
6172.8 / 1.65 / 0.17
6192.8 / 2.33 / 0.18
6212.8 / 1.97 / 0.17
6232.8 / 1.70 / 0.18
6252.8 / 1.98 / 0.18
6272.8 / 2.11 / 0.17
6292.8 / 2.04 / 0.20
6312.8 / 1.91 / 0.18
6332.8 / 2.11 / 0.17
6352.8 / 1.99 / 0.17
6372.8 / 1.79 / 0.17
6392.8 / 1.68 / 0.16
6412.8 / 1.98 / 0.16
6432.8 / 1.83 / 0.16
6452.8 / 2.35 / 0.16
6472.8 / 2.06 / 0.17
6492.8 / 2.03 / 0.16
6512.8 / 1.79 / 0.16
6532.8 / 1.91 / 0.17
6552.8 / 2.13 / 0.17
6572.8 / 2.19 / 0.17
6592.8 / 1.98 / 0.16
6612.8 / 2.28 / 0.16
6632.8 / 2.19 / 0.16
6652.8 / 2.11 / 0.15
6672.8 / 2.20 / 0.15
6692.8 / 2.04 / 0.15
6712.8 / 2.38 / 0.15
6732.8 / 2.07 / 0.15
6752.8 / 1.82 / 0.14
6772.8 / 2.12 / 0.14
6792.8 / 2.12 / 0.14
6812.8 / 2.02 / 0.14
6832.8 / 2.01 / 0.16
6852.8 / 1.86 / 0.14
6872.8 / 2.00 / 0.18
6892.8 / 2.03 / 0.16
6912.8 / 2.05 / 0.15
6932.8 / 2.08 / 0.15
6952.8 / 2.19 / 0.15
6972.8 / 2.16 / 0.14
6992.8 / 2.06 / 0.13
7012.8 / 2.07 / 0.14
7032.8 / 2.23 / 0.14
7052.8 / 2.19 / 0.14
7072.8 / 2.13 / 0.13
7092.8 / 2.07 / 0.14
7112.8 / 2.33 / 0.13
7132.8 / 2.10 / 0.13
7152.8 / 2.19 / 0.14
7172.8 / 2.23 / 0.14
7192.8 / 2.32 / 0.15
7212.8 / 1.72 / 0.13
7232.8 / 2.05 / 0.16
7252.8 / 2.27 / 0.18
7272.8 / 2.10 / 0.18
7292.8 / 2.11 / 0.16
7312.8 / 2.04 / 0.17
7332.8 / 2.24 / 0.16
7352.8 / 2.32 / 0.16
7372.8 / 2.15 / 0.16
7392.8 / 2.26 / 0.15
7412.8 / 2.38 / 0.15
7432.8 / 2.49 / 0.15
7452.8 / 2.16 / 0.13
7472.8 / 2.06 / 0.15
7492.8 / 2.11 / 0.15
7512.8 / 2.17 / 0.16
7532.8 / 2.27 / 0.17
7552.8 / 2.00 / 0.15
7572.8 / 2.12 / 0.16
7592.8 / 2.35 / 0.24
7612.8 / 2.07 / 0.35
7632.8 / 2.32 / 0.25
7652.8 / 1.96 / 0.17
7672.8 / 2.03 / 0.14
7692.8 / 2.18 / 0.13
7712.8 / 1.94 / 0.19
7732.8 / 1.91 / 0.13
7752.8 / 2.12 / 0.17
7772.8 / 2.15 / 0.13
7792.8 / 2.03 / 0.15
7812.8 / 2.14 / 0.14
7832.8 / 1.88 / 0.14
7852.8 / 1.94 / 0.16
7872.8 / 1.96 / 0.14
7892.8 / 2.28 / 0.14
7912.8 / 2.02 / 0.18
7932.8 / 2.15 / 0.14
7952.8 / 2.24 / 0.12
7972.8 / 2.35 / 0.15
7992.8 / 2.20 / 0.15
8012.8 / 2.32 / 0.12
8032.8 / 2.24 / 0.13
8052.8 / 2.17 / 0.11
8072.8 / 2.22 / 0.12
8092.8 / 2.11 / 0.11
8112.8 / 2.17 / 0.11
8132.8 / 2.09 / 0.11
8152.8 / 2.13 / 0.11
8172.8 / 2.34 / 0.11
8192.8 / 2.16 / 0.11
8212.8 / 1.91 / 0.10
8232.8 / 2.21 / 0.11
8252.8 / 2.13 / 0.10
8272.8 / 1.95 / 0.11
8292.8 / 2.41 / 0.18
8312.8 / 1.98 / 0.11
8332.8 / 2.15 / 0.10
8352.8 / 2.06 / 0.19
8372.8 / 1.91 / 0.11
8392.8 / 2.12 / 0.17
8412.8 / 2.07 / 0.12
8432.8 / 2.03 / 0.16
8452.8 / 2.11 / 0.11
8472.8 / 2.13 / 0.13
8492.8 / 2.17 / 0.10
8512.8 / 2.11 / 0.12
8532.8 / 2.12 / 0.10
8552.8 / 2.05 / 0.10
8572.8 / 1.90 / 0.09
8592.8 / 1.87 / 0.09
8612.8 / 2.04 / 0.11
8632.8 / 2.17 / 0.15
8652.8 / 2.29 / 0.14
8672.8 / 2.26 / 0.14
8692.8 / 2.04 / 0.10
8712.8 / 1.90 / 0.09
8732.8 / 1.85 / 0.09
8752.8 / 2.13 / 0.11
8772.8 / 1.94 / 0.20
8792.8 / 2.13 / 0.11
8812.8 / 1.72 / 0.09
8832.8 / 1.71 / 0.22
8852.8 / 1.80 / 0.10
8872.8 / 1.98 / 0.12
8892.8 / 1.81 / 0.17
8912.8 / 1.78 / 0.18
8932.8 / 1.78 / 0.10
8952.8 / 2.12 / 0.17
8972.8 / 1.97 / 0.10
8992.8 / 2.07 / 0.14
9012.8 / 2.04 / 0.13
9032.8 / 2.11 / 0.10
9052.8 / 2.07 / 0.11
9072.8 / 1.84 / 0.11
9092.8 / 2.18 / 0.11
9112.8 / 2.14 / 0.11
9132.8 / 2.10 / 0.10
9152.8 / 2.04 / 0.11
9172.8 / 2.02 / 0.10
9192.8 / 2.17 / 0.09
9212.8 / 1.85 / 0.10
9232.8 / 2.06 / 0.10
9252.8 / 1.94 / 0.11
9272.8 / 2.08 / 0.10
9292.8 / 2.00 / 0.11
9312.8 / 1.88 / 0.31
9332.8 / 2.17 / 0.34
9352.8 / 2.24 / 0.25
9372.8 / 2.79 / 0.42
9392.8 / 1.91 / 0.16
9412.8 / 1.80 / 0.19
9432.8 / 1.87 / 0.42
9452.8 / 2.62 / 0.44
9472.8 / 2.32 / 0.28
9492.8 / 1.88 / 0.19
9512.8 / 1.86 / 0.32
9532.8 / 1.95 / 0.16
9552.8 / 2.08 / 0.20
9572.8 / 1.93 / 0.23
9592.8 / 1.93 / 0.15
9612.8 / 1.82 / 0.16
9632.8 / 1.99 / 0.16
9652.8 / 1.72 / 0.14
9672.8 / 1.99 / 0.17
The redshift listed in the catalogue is 0.224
